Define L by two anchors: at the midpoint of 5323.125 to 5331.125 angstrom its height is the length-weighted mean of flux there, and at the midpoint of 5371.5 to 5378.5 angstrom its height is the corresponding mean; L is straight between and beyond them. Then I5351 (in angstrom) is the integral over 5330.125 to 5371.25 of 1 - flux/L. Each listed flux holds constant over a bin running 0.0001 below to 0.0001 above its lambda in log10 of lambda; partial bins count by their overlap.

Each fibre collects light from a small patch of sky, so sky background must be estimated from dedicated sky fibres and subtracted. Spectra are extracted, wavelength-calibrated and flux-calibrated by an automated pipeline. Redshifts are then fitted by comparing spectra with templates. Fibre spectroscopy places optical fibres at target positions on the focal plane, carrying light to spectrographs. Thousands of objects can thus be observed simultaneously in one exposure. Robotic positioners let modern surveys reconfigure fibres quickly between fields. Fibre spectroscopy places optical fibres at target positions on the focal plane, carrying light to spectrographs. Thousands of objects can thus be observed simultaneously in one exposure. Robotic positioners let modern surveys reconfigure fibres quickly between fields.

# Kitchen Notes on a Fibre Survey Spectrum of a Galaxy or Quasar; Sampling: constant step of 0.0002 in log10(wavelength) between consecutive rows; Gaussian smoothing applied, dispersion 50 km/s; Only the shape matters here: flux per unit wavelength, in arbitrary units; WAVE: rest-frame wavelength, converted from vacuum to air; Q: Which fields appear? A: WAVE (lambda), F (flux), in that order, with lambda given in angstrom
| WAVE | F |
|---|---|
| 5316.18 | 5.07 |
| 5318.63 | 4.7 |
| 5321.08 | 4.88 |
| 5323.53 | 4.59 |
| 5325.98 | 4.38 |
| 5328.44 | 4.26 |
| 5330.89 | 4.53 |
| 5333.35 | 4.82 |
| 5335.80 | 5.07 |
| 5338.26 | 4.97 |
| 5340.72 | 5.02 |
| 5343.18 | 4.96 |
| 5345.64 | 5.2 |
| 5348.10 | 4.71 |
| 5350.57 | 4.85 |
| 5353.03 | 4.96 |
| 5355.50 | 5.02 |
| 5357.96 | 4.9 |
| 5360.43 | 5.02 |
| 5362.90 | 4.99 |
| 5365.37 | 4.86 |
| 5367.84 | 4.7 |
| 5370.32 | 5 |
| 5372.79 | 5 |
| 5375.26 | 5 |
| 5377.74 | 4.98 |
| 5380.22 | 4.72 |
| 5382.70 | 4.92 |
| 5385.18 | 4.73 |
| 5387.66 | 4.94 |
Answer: -2.0 angstrom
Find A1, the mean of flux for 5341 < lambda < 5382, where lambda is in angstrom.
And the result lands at 4.93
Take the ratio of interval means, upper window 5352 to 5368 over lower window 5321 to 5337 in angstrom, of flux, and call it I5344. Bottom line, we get 1.07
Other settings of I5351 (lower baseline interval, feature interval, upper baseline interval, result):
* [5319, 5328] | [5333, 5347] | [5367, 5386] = -1.0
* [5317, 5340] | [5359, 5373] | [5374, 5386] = -0.3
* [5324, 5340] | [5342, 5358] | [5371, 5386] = -0.6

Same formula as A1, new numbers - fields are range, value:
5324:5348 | 4.79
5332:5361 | 4.96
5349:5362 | 4.94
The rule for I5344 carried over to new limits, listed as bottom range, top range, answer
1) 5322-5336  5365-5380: 1.07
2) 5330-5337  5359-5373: 1.02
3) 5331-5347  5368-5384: 0.99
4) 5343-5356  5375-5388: 0.98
